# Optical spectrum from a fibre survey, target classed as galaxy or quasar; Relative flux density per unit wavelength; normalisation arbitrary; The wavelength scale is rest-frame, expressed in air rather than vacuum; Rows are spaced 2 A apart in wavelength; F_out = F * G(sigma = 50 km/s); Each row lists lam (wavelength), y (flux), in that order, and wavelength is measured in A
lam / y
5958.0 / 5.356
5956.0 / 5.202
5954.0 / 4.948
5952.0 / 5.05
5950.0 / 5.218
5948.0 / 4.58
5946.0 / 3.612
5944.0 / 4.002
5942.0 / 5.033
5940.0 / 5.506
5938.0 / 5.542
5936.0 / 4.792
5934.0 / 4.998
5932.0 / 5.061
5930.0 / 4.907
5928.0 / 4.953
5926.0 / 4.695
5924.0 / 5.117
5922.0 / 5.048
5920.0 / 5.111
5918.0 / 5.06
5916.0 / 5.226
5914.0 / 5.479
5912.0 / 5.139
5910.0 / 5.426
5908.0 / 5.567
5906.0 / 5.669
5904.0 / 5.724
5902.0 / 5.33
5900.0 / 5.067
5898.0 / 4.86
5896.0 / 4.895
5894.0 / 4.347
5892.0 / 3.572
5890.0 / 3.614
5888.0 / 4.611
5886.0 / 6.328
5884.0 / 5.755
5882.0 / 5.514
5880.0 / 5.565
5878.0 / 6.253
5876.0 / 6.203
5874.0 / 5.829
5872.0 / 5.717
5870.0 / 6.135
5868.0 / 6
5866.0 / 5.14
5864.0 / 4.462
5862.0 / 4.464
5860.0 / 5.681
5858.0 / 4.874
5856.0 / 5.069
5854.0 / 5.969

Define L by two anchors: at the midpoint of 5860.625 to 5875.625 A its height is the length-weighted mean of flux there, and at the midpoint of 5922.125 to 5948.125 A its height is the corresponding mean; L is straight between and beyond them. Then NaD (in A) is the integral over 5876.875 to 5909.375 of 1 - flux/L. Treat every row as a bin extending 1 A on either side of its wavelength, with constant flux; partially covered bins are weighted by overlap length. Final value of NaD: 0.3 A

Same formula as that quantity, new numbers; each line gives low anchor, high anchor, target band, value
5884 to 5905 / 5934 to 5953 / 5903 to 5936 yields -2.28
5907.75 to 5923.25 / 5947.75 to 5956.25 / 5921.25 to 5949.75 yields 1.48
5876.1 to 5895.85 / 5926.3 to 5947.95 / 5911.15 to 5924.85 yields -0.66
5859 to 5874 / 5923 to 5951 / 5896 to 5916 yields -0.93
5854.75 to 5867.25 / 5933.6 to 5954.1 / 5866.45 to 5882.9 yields -3.03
